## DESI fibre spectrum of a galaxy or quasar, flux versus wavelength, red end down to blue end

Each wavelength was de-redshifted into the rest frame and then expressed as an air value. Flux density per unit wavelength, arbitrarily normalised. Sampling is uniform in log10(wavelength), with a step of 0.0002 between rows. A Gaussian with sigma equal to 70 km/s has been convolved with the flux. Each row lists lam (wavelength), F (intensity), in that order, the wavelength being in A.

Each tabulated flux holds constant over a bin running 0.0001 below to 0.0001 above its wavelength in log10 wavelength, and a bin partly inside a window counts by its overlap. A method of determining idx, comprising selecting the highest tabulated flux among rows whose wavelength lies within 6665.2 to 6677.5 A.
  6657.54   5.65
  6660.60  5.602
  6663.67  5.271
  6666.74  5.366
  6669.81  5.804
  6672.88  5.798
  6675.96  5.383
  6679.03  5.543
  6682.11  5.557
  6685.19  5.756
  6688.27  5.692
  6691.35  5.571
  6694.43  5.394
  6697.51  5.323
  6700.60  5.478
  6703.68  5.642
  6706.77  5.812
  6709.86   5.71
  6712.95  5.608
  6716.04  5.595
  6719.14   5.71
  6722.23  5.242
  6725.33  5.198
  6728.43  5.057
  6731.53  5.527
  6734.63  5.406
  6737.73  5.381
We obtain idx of 5.804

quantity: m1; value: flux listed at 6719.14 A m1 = 5.71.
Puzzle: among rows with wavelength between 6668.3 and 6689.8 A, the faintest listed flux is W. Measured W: 5.383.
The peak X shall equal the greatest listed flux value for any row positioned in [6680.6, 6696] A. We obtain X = 5.756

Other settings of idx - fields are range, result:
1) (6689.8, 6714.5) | 5.812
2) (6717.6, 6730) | 5.71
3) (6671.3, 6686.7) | 5.798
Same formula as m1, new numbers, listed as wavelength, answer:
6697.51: 5.323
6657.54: 5.65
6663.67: 5.271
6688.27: 5.692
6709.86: 5.71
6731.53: 5.527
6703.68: 5.642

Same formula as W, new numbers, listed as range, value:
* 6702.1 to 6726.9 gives 5.198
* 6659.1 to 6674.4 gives 5.271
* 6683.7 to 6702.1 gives 5.323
